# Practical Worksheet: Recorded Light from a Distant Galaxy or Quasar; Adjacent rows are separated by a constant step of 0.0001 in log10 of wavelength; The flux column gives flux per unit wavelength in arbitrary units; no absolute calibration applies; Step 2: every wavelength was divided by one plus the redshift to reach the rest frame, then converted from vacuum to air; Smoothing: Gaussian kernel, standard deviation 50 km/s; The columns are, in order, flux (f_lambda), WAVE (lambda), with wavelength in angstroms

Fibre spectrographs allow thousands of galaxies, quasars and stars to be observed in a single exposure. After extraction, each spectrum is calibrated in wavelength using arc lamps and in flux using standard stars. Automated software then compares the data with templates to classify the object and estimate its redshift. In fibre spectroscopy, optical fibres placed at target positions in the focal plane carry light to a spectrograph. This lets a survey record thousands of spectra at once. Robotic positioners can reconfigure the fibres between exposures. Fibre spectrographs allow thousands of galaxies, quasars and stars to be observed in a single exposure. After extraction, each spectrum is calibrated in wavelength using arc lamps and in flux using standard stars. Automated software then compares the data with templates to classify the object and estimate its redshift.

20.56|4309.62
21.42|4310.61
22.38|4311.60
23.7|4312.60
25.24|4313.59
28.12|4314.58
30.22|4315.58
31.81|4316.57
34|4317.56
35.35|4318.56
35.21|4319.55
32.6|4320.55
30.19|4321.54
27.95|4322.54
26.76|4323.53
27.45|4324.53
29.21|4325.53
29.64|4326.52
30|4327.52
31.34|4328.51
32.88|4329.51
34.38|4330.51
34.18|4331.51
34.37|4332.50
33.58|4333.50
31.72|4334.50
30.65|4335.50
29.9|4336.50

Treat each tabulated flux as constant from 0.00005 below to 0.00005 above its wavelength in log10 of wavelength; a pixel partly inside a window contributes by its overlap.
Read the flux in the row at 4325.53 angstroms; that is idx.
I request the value 29.21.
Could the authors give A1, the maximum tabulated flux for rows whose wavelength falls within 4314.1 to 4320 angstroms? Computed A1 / 35.35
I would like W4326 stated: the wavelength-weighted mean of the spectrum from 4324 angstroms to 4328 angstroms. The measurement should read 29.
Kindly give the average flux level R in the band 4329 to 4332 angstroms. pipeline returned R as 33.7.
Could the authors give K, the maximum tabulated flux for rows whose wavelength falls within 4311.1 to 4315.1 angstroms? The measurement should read 28.12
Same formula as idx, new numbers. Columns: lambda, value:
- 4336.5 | 29.9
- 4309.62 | 20.56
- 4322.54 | 27.95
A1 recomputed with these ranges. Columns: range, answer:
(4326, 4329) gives 31.34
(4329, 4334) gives 34.38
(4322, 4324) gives 27.95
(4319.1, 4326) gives 35.21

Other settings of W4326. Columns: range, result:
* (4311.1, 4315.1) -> 24.9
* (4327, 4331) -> 32.1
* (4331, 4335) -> 33.5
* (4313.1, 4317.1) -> 28.9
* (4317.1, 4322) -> 33.5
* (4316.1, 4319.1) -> 33.8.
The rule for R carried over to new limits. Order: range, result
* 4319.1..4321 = 33.8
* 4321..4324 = 28.4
